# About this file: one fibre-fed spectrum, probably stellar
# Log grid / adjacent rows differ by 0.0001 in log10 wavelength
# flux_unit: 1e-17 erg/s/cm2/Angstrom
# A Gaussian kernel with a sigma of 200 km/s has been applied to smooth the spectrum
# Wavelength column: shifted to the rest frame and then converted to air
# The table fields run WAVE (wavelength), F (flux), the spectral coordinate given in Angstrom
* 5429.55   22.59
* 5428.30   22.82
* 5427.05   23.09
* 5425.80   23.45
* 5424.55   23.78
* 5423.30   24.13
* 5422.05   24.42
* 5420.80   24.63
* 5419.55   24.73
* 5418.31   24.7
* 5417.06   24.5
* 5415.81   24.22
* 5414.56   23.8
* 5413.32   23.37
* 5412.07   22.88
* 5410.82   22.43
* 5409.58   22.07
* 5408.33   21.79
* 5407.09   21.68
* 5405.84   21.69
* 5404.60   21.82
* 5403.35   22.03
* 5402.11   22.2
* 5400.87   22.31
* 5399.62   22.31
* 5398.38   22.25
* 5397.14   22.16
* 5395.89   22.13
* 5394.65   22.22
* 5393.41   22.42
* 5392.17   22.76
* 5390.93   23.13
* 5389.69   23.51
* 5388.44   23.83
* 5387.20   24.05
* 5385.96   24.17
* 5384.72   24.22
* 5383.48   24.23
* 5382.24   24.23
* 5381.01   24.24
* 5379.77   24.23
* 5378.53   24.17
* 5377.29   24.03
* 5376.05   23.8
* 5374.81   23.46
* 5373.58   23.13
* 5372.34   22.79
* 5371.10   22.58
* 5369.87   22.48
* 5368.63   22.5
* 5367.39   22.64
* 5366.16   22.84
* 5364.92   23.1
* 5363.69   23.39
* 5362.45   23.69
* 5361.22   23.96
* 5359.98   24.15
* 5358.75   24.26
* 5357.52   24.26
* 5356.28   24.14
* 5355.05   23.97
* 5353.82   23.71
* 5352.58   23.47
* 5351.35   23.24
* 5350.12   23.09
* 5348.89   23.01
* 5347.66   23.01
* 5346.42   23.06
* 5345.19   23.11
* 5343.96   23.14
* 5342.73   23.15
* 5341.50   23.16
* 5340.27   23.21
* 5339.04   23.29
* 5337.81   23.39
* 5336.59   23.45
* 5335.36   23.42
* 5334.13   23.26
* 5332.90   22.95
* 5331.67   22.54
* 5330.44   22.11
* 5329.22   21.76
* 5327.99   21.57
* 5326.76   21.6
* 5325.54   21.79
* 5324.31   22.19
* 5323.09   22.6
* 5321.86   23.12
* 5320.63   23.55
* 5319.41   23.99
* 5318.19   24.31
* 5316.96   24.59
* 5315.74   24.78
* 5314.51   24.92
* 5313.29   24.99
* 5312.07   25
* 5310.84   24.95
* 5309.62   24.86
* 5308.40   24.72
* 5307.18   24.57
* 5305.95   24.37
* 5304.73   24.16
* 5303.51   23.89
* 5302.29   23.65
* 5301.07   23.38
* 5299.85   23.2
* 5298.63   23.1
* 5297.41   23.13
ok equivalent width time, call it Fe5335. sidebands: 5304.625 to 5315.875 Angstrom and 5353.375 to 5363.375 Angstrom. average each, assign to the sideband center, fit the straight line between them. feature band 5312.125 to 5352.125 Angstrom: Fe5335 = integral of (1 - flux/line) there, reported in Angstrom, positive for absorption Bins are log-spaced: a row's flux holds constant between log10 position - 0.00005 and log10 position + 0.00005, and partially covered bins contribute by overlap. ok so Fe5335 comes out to 2.0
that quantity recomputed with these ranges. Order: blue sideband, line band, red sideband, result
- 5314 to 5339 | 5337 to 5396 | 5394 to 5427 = -1.0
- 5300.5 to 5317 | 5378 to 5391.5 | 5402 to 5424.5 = -0.3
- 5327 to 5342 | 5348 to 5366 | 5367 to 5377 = -0.6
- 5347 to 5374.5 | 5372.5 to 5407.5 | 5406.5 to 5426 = 0.5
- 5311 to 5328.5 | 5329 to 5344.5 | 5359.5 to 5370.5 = 0.3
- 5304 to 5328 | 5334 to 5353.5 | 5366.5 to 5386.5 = 0.4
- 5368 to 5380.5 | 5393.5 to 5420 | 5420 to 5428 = 1.1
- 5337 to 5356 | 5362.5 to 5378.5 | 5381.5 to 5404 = 0.0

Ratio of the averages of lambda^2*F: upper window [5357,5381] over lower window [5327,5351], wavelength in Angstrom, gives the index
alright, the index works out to 1.04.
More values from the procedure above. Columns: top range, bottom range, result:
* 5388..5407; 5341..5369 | 0.97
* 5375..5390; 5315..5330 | 1.07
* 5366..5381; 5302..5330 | 1.00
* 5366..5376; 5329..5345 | 1.01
